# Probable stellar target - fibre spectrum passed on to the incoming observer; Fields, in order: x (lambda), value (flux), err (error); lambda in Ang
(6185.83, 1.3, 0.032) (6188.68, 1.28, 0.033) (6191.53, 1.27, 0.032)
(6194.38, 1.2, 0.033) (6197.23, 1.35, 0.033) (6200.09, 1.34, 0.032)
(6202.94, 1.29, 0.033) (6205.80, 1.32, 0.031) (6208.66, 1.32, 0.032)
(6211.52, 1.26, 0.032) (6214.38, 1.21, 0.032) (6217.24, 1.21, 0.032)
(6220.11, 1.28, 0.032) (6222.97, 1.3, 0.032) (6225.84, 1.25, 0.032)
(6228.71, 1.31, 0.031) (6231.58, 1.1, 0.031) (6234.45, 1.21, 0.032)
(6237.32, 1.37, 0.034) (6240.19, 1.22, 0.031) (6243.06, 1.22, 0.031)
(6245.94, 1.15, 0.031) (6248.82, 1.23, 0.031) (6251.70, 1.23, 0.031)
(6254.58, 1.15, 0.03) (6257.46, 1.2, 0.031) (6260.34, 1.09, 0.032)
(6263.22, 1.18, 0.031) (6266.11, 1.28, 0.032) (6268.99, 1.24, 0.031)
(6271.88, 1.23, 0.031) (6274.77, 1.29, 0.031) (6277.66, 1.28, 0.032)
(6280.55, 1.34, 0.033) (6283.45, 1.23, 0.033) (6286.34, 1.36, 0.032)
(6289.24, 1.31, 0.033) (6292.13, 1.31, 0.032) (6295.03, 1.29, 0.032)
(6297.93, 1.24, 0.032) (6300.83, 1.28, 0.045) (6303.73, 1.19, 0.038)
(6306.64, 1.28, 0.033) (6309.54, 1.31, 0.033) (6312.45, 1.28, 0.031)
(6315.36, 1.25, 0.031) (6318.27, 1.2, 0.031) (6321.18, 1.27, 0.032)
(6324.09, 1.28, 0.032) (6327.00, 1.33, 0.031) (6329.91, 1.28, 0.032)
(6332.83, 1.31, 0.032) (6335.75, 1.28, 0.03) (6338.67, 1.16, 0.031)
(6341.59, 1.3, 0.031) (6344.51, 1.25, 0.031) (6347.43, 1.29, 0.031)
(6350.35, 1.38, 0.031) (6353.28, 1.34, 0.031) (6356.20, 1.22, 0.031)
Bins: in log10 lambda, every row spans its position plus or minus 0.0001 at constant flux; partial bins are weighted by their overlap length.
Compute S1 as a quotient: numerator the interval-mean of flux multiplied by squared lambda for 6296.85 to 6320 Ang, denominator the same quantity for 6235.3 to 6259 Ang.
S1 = 1.0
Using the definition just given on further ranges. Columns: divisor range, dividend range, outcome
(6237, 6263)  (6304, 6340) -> 1.08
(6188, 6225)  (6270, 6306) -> 1.03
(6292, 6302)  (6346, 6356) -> 1.05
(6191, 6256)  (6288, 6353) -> 1.05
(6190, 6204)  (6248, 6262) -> 0.93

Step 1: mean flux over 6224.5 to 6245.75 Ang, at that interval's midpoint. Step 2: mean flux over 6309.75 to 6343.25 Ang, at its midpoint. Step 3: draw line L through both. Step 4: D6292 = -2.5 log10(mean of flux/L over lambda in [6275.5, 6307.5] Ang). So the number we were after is -0.02 mag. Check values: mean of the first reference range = 1.23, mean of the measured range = 1.28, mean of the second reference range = 1.27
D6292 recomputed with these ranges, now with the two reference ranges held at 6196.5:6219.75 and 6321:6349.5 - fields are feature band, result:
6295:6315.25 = 0.013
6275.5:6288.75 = -0.018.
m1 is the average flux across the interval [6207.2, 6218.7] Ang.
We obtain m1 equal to 1.25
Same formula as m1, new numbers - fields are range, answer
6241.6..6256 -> 1.2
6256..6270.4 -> 1.2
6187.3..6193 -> 1.27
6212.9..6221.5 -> 1.23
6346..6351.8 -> 1.34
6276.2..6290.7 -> 1.3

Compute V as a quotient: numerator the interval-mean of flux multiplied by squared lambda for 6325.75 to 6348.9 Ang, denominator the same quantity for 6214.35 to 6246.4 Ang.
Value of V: 1.1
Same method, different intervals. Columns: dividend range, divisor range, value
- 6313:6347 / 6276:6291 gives 0.99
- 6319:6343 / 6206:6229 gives 1.04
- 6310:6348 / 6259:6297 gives 1.02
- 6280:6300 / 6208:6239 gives 1.05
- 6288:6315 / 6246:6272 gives 1.08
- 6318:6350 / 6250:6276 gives 1.08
